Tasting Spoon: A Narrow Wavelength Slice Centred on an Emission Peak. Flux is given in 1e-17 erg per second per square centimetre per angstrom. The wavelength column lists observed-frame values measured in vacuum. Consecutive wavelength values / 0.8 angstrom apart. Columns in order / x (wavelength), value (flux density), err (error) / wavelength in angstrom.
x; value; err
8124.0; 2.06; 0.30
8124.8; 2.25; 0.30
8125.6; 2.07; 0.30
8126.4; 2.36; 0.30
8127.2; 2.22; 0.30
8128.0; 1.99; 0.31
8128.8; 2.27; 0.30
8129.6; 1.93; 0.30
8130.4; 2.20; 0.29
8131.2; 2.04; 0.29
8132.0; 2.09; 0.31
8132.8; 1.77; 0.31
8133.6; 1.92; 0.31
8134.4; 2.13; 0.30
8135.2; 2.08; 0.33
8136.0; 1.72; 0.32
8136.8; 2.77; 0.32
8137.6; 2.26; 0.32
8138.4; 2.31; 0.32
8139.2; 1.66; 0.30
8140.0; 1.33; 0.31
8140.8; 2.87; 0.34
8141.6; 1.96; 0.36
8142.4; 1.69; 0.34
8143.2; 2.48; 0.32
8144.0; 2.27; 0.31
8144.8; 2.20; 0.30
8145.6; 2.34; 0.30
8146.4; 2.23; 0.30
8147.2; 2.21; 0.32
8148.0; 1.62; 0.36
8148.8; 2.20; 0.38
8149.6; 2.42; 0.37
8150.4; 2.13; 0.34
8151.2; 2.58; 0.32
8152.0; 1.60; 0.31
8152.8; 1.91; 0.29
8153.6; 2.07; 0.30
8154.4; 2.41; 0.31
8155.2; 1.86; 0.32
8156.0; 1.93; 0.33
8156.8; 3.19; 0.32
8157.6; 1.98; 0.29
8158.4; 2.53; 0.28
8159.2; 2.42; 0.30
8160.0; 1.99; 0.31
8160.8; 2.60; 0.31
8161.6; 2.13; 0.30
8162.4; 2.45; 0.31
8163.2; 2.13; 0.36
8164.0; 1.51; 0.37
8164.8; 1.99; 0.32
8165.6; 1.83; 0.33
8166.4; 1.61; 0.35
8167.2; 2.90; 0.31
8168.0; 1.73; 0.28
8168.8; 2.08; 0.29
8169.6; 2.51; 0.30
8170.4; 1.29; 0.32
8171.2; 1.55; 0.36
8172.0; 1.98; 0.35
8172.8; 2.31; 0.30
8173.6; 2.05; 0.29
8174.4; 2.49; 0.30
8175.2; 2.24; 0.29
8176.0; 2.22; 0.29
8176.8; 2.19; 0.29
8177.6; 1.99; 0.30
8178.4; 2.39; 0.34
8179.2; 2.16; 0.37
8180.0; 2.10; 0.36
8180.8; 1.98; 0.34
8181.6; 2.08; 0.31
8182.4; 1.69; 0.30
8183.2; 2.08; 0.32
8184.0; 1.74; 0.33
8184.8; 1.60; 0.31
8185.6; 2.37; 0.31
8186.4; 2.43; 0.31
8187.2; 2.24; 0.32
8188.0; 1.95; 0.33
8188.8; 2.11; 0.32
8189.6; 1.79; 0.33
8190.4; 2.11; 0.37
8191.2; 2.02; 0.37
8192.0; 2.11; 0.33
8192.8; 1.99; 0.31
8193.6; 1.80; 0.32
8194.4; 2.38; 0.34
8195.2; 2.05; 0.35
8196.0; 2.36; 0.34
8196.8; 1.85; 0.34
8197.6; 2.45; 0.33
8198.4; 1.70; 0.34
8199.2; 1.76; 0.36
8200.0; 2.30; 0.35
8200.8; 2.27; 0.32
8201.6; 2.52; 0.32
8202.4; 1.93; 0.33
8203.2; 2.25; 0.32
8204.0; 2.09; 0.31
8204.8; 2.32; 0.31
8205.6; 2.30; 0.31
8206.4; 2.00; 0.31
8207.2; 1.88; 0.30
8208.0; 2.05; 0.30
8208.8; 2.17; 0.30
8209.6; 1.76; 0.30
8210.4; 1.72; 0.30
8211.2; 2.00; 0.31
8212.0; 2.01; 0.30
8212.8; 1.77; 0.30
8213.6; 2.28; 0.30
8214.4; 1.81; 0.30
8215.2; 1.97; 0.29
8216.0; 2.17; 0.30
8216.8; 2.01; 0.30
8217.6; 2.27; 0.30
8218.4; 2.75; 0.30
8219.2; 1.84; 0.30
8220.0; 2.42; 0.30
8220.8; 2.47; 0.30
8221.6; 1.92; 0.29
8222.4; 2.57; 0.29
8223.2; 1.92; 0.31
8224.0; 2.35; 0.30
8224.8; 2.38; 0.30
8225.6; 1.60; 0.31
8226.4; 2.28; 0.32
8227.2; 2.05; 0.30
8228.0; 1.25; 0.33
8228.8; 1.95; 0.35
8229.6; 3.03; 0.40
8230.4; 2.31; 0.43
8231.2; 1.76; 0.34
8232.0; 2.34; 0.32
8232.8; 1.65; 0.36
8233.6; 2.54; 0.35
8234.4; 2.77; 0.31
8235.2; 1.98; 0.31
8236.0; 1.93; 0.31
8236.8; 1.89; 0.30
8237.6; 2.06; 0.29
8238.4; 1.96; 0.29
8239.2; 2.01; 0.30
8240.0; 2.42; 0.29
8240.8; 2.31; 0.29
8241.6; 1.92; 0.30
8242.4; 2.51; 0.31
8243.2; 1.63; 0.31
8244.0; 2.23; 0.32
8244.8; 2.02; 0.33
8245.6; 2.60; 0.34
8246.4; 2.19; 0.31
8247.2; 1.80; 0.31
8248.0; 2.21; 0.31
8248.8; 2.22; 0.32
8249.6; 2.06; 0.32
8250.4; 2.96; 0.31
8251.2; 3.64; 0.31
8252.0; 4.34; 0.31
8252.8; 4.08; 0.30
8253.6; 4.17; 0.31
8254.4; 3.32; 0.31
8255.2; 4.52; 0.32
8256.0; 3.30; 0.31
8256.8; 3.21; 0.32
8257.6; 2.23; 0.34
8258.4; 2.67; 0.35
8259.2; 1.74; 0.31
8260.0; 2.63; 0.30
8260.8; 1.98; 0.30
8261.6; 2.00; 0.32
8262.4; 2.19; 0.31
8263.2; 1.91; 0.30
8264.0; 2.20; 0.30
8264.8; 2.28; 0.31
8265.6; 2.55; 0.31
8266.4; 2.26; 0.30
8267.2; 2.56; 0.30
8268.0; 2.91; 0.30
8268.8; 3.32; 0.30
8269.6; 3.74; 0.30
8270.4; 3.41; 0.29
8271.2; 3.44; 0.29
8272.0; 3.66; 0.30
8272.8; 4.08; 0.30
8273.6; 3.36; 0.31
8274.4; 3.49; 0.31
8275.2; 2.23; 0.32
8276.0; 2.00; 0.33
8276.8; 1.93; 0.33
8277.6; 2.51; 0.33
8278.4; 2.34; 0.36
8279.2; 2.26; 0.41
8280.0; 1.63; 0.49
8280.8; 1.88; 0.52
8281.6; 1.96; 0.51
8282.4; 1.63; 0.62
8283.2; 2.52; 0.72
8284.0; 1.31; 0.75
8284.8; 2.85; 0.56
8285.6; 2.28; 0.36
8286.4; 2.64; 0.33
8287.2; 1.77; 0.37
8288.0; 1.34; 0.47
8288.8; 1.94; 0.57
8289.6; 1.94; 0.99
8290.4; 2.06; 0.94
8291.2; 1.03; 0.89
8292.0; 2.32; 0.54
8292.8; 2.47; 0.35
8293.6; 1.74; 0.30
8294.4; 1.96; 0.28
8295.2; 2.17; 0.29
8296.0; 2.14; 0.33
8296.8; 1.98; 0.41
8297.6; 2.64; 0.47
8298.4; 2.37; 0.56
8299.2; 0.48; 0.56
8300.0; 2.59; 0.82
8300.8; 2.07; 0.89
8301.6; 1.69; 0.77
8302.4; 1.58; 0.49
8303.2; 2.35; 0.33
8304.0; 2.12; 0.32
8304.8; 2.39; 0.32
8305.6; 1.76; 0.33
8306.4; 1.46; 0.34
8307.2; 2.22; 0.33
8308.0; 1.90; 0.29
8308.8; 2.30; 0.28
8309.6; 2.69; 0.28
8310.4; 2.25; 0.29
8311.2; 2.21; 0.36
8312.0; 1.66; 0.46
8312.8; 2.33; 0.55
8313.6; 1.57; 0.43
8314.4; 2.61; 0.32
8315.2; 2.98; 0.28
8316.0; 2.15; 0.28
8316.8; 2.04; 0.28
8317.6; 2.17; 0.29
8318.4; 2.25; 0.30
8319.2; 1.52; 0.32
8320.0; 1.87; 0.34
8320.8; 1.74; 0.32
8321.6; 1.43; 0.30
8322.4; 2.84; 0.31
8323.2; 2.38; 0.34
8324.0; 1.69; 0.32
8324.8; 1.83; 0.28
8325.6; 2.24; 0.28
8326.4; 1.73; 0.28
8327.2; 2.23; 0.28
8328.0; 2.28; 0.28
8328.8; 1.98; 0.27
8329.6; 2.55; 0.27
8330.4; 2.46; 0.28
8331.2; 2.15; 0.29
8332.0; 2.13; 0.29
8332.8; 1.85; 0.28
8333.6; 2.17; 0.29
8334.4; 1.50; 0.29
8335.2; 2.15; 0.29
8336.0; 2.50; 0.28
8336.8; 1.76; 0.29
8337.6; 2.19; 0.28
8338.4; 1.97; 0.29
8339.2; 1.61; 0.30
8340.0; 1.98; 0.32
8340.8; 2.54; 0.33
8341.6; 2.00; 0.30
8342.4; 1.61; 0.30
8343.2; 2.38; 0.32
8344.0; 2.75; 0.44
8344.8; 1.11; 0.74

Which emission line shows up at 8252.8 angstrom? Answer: [S II] 6716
